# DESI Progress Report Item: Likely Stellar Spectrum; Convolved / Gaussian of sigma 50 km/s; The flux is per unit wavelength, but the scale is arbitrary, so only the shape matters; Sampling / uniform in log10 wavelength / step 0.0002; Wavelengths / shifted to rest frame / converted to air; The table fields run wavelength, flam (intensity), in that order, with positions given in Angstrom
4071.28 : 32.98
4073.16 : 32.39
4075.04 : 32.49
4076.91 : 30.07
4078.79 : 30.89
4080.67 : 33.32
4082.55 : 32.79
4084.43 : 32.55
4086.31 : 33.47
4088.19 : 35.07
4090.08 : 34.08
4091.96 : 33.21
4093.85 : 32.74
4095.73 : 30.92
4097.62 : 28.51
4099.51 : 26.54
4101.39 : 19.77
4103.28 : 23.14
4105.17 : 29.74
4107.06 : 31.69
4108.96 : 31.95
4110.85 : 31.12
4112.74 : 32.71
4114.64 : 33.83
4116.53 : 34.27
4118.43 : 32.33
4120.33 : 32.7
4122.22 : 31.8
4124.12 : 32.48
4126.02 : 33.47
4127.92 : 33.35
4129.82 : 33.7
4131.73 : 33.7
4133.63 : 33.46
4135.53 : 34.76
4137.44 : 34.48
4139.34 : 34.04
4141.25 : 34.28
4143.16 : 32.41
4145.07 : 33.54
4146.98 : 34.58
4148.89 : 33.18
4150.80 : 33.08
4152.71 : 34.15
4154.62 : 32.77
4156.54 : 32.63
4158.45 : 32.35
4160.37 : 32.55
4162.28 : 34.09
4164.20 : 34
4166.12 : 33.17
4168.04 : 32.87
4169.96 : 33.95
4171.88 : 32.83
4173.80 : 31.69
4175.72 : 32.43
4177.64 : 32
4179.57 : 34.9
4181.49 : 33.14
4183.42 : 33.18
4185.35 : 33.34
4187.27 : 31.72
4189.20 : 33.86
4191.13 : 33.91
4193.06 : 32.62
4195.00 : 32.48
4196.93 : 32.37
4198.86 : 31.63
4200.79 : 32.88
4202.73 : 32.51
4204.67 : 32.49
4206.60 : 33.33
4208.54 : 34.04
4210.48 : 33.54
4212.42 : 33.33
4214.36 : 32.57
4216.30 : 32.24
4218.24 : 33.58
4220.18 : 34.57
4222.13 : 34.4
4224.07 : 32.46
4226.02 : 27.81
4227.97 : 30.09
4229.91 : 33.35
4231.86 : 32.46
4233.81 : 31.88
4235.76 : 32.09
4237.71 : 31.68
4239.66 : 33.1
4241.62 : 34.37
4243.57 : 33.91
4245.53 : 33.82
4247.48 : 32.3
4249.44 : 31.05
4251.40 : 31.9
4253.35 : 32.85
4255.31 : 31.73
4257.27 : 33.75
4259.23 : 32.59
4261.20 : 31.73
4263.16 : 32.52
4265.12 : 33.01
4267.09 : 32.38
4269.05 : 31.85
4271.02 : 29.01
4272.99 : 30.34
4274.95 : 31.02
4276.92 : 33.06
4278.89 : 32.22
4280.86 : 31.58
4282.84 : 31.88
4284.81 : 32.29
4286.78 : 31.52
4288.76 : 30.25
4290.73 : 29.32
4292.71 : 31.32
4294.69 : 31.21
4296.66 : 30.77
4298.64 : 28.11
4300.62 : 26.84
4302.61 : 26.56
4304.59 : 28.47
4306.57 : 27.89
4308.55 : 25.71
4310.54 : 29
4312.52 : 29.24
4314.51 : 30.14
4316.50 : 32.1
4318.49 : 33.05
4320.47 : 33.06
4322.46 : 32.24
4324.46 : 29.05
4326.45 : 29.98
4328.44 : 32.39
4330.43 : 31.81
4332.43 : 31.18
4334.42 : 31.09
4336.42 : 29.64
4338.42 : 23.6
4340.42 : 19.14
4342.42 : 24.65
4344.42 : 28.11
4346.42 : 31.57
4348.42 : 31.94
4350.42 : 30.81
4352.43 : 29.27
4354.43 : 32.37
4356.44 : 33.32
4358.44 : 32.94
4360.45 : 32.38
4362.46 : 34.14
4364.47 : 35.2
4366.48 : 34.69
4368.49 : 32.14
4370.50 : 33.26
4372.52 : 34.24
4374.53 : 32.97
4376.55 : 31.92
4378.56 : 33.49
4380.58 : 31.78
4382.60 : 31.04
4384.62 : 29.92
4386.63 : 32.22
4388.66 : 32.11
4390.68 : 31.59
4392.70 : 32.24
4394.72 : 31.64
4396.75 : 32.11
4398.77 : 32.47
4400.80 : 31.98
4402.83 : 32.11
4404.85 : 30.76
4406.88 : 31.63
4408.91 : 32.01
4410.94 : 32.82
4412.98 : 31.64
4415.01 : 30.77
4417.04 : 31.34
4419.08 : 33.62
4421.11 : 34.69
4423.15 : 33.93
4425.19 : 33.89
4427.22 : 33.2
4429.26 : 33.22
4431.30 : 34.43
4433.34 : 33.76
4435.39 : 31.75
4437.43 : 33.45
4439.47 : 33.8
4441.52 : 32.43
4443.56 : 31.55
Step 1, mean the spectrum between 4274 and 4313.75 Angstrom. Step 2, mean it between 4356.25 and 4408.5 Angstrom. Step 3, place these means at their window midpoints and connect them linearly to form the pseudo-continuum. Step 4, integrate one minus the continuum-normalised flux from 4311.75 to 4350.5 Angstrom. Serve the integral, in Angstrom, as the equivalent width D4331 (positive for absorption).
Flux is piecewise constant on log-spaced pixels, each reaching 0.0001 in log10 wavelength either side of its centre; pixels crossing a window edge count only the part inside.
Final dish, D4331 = 1.6 Angstrom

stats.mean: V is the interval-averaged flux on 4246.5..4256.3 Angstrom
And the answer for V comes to 32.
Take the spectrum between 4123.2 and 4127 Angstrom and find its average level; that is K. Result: 33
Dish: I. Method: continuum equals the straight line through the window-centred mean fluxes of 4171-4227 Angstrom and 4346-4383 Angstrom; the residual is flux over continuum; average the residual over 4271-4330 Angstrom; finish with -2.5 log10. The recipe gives 0.08 mag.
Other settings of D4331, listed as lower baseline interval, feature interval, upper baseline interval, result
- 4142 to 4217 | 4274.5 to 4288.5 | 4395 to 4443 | 0.4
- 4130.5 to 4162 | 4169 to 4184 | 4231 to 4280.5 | 0.1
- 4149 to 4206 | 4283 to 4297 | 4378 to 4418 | 0.6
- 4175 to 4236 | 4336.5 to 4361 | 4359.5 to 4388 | 2.7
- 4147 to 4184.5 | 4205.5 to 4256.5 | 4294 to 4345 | -2.0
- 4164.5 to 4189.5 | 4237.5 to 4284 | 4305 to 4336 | -1.0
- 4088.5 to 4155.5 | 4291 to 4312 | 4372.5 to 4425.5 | 2.3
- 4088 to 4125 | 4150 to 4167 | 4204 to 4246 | -0.8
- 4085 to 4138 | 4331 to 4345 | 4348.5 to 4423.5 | 2.3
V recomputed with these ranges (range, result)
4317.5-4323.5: 32.8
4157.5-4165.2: 33.2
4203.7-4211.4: 33.4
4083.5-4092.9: 33.7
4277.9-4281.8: 31.9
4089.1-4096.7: 32.7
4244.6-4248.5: 33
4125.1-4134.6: 33.5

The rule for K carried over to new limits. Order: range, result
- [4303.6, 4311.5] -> 27.8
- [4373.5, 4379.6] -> 32.8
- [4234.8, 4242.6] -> 32.8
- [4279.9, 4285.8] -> 31.9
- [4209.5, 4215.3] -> 33.1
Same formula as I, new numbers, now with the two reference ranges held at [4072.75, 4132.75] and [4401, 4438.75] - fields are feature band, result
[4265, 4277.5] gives 0.028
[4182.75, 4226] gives -0.033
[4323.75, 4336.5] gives 0.053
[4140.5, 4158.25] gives -0.053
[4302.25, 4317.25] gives 0.130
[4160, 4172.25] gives -0.054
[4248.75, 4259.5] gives -0.007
